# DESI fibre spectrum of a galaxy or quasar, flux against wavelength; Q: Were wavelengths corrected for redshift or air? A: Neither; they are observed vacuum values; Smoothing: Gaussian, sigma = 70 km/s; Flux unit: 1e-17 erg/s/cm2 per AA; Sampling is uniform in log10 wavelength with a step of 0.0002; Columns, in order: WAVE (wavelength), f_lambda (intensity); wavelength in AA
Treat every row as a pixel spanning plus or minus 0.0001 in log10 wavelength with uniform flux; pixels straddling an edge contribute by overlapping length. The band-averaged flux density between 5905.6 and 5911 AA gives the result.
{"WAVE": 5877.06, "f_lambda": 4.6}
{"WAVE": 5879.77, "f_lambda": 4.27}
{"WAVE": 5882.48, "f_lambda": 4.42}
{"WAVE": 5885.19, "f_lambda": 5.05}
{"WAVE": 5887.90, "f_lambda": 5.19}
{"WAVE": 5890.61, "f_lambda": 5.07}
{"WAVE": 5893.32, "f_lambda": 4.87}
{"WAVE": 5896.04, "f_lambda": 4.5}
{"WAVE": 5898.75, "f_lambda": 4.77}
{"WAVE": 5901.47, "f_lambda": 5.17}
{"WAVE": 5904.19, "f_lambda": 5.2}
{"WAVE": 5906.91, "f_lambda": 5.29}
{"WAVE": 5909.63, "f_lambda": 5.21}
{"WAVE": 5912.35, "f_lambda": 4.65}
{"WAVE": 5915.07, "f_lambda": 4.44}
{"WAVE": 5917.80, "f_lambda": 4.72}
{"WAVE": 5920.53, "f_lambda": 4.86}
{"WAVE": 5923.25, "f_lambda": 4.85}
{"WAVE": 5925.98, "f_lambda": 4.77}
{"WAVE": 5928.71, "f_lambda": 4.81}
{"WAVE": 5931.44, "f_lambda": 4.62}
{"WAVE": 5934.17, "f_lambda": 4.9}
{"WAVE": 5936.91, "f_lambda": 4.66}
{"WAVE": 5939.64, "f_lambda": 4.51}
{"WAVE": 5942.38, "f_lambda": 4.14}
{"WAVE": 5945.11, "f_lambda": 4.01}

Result 5.25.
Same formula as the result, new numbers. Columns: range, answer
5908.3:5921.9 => 4.78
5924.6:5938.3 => 4.75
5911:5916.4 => 4.55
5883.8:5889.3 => 5.12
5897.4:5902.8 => 4.97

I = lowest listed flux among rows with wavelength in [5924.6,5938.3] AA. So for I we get 4.62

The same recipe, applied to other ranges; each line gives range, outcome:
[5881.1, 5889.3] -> 4.42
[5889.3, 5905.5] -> 4.5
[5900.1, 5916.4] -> 4.44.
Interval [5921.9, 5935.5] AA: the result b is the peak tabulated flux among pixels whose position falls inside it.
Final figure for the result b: 4.9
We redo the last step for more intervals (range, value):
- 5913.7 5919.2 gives 4.72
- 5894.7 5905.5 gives 5.2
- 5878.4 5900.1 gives 5.19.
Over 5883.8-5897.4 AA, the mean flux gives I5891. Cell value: 4.94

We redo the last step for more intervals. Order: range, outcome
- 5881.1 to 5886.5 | 4.73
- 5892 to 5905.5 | 4.9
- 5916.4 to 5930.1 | 4.8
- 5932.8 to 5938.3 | 4.78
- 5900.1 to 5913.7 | 5.1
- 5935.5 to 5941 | 4.59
